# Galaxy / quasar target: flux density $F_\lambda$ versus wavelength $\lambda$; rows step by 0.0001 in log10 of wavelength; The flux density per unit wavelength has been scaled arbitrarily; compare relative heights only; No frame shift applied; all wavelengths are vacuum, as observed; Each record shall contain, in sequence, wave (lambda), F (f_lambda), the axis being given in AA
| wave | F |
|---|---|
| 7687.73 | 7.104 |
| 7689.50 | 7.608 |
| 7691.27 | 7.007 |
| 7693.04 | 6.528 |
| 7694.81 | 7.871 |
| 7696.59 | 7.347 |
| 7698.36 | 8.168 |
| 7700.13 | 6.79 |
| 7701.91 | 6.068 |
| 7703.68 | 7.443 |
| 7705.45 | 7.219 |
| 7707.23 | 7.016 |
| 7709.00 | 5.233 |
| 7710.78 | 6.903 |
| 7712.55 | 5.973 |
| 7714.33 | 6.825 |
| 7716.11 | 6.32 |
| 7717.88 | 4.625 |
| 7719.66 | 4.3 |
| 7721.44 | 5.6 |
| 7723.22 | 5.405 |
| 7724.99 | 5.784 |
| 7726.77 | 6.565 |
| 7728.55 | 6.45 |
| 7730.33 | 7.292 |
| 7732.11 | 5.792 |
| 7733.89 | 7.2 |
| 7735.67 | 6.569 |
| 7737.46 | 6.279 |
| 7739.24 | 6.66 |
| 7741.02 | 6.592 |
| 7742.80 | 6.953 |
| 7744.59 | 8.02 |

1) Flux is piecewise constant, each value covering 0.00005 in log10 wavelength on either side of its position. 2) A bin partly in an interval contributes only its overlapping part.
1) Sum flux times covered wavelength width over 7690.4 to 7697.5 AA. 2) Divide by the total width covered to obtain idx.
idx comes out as 7.19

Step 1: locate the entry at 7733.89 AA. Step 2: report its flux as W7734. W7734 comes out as 7.2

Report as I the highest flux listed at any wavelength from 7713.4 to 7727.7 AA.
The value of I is 6.825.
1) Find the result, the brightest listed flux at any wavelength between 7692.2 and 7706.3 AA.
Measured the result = 8.168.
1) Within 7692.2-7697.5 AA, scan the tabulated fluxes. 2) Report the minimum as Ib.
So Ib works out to 6.528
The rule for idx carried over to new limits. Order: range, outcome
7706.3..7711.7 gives 6.39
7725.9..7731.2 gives 6.77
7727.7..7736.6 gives 6.65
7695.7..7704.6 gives 7.17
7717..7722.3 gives 4.83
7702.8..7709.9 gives 6.73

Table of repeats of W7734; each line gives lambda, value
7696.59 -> 7.347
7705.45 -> 7.219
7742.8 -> 6.953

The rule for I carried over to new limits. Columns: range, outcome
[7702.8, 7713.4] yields 7.443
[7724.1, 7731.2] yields 7.292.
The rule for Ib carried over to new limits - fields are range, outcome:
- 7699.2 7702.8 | 6.068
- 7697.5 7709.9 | 5.233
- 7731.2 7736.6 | 5.792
